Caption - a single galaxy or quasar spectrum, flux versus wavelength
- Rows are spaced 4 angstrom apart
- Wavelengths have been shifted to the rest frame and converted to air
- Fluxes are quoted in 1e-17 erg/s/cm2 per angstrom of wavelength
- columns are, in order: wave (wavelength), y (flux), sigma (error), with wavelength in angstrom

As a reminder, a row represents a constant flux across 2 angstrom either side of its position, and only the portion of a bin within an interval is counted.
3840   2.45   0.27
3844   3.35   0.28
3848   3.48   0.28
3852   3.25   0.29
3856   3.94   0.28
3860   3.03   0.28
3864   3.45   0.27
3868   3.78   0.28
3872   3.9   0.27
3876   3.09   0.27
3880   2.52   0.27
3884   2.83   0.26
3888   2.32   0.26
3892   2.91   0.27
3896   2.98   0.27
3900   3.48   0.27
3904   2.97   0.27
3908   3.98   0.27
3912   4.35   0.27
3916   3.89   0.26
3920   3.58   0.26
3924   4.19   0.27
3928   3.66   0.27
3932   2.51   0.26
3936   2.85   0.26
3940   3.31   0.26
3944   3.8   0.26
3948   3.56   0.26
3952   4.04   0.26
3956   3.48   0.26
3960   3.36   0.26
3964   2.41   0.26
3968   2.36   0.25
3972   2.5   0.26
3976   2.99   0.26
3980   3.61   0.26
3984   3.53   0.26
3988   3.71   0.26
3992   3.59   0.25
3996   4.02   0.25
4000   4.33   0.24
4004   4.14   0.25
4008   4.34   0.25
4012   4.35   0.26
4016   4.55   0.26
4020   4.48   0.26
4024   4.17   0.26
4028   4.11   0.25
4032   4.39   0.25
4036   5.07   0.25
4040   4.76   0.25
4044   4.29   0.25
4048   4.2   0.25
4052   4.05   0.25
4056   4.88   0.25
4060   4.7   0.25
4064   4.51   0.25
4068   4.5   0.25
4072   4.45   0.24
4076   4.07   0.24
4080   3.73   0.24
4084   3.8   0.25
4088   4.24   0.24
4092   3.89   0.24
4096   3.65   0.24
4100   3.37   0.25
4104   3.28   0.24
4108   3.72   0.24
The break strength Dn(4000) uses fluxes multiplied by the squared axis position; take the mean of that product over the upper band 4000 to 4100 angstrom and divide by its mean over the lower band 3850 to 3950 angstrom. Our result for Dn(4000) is 1.37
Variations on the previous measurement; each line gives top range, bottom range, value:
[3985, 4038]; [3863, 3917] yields 1.36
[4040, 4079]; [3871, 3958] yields 1.41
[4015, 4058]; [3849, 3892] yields 1.51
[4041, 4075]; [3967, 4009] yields 1.29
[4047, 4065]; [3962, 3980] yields 1.74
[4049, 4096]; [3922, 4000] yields 1.33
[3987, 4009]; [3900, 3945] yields 1.18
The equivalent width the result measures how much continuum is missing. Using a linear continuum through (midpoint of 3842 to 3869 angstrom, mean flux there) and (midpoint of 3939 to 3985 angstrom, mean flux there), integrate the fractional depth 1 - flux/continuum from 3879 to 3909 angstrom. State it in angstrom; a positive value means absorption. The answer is 3.5 angstrom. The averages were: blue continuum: 3.46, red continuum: 3.24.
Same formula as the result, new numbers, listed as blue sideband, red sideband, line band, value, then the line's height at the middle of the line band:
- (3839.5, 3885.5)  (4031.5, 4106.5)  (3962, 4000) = 5.6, 3.81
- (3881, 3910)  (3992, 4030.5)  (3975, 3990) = 1.7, 3.95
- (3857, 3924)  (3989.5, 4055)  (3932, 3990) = 9.5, 3.86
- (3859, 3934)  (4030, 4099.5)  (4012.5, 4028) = -1.2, 4.04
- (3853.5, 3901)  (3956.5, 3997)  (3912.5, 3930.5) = -3.7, 3.19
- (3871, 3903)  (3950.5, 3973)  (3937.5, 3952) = -2.8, 3.01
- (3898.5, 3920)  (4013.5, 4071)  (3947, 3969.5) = 4.5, 4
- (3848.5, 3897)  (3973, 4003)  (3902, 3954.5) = -2.8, 3.41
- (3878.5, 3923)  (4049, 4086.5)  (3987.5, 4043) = -4.5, 3.98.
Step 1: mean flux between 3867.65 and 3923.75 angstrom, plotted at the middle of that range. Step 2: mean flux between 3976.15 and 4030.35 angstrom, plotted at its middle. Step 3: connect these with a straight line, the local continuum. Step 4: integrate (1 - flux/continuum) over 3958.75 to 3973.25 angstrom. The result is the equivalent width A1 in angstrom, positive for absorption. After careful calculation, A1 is 4.4 angstrom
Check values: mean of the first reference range 3.34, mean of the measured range 2.63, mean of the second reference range 4.04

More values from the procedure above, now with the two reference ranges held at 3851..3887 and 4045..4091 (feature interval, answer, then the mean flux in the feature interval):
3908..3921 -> -1.7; 3.97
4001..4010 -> -0.6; 4.25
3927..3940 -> 2.2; 3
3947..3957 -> -0.1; 3.73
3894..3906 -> 1.0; 3.14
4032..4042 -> -1.7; 4.81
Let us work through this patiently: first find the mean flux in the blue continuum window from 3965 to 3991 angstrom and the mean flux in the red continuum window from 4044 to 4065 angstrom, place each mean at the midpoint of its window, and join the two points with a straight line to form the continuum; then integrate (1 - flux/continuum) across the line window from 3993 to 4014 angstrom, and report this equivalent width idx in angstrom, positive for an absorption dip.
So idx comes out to -3.85 angstrom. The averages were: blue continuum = 3.11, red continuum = 4.45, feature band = 4.21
